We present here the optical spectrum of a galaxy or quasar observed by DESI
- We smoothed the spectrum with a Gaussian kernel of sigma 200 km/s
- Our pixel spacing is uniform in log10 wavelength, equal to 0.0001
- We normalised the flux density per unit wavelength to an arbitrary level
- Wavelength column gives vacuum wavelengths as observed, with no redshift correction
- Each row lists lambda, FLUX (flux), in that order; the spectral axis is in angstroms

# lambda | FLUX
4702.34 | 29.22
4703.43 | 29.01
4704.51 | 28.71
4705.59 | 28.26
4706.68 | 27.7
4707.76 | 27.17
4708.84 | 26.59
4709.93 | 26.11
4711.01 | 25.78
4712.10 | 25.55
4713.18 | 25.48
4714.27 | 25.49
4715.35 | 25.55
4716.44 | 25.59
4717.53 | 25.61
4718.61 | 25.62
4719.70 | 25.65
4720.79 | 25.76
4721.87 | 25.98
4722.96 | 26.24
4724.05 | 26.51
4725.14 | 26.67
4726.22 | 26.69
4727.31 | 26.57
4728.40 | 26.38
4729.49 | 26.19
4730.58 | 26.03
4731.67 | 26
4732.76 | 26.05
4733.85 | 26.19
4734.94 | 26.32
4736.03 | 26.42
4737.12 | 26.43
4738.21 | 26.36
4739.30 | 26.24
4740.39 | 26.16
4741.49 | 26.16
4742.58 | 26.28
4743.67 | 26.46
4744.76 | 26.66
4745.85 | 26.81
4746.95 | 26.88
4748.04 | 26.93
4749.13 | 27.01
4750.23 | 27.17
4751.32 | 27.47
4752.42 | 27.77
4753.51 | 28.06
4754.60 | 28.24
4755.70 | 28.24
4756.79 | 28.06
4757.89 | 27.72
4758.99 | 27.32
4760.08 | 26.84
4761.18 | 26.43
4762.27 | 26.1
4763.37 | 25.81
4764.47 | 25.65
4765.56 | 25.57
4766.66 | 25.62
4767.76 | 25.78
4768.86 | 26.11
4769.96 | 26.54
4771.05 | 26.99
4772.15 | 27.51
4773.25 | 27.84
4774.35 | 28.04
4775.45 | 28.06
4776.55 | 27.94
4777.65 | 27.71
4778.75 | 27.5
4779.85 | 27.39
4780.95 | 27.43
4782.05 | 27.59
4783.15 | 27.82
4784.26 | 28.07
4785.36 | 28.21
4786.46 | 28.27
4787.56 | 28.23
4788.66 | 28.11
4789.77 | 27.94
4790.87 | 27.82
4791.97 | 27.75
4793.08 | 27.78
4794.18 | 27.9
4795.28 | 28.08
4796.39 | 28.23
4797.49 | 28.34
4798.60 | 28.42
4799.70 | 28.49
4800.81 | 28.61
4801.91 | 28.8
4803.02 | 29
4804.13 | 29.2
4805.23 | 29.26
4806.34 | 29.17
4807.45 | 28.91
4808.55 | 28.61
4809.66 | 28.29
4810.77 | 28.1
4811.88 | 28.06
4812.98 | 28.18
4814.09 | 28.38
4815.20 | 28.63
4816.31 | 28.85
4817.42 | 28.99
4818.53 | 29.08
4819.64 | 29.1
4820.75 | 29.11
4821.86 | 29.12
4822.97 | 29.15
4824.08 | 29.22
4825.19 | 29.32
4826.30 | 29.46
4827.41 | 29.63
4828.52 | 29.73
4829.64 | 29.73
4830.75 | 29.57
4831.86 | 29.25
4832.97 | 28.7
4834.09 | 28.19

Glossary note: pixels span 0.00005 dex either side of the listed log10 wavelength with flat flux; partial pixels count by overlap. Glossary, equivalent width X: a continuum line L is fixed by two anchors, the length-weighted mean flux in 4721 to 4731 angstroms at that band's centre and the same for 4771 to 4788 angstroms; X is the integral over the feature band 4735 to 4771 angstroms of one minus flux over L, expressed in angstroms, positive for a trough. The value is 0.5 angstroms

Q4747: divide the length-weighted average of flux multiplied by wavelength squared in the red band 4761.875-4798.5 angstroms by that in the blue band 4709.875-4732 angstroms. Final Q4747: 1.08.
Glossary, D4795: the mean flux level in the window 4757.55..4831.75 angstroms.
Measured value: 28.1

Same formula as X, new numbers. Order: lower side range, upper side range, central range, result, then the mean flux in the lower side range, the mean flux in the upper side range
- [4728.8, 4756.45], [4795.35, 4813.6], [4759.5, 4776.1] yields 0.5 angstroms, 26.8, 28.6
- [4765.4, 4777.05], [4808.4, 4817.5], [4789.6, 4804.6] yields -0.3 angstroms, 26.9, 28.4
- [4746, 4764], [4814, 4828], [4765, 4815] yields 0.6 angstroms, 27.2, 29.1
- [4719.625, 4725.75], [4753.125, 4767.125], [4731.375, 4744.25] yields 0.1 angstroms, 26.2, 26.9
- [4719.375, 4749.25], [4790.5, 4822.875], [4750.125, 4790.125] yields 0.2 angstroms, 26.4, 28.6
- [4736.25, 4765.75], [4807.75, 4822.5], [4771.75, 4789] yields -0.1 angstroms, 26.9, 28.7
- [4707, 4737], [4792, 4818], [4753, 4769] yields 0.3 angstroms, 26.1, 28.5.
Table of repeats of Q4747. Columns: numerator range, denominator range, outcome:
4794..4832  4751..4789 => 1.08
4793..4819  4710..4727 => 1.14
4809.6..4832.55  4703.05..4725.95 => 1.15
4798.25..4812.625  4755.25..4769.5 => 1.10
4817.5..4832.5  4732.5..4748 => 1.15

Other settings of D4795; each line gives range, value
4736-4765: 26.9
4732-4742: 26.2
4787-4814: 28.4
